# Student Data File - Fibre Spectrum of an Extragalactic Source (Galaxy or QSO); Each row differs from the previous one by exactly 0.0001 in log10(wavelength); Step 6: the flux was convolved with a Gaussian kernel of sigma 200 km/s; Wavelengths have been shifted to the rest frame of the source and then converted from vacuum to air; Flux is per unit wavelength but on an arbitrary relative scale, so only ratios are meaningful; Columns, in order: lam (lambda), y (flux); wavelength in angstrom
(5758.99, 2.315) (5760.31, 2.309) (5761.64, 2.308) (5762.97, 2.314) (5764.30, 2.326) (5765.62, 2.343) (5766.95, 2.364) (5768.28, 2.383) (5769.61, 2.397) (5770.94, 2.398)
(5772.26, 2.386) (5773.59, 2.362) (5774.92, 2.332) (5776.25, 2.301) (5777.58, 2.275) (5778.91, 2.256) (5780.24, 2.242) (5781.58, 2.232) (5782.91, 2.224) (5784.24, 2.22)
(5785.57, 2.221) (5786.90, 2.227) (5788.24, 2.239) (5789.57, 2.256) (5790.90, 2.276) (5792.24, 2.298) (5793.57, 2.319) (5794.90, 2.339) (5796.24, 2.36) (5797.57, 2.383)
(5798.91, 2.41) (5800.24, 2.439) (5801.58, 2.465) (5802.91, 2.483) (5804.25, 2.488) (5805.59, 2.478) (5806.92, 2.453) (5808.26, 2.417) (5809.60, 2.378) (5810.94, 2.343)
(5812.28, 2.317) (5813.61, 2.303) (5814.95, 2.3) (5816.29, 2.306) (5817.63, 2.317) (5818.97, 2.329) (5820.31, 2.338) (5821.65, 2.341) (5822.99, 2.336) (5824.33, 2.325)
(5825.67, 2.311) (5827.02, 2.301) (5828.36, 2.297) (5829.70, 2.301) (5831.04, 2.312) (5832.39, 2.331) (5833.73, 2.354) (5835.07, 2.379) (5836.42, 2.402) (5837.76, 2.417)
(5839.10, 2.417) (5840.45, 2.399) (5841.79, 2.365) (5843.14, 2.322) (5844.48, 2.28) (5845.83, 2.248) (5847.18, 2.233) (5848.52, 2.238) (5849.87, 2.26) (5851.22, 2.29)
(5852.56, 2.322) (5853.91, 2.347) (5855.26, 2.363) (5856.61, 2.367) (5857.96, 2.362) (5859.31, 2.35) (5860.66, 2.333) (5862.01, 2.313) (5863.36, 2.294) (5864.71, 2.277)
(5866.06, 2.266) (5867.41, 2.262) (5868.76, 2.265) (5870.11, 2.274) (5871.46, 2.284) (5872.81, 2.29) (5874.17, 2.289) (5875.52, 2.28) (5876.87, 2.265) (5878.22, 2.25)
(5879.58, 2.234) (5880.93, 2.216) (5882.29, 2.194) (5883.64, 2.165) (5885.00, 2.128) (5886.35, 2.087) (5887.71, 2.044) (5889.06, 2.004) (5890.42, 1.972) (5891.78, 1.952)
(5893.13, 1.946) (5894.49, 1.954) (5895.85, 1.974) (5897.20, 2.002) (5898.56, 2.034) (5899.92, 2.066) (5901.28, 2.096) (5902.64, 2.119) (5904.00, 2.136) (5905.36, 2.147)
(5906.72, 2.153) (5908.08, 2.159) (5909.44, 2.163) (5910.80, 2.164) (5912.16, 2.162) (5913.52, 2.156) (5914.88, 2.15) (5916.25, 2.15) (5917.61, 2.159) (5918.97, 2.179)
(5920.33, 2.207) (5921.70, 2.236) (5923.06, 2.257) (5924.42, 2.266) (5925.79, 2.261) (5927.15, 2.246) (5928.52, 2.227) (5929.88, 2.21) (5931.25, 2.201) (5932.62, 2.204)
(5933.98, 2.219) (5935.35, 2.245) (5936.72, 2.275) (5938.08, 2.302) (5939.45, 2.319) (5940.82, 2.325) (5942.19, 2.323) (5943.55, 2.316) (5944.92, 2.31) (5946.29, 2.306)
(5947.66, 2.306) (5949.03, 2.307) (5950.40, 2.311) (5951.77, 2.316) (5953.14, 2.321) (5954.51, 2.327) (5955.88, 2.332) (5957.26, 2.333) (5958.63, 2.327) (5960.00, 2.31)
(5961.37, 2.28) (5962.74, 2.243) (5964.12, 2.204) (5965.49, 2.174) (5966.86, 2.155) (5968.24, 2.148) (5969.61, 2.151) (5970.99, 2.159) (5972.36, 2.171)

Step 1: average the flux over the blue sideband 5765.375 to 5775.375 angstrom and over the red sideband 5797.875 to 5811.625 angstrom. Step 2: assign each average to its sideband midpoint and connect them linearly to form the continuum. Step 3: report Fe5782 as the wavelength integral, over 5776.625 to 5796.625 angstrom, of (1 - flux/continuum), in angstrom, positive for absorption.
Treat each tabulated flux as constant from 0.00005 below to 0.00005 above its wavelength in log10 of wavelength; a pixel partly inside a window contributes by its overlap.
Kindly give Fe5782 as 1.14 angstrom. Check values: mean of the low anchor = 2.37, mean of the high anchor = 2.43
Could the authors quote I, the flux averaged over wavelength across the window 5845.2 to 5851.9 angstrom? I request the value 2.26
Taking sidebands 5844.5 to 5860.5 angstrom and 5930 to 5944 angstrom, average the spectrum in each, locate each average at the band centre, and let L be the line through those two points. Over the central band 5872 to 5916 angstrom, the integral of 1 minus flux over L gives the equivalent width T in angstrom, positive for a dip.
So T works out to 3.2 angstrom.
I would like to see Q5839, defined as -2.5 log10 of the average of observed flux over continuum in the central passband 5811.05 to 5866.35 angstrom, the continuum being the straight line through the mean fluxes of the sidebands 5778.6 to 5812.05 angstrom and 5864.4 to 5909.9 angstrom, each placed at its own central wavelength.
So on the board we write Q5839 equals -0.037 mag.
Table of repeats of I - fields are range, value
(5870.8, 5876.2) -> 2.29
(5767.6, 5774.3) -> 2.39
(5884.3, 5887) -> 2.11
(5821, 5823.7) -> 2.34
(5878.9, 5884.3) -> 2.2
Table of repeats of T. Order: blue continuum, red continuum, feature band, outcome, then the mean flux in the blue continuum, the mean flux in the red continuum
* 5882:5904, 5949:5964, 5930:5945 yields -0.3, 2.05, 2.31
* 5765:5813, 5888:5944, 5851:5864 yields -0.5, 2.34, 2.16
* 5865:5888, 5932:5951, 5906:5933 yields 0.9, 2.23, 2.29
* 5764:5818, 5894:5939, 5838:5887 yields -0.9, 2.34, 2.17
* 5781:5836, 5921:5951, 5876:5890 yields 0.9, 2.34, 2.27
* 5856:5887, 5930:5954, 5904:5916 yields 0.6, 2.26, 2.29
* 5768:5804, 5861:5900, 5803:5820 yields -0.7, 2.32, 2.16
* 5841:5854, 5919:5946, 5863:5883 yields 0.2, 2.29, 2.26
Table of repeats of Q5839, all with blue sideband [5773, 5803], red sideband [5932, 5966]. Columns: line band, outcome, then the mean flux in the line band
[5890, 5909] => 0.12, 2.05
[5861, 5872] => 0.01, 2.28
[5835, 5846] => -0.03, 2.36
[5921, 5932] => 0.03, 2.24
